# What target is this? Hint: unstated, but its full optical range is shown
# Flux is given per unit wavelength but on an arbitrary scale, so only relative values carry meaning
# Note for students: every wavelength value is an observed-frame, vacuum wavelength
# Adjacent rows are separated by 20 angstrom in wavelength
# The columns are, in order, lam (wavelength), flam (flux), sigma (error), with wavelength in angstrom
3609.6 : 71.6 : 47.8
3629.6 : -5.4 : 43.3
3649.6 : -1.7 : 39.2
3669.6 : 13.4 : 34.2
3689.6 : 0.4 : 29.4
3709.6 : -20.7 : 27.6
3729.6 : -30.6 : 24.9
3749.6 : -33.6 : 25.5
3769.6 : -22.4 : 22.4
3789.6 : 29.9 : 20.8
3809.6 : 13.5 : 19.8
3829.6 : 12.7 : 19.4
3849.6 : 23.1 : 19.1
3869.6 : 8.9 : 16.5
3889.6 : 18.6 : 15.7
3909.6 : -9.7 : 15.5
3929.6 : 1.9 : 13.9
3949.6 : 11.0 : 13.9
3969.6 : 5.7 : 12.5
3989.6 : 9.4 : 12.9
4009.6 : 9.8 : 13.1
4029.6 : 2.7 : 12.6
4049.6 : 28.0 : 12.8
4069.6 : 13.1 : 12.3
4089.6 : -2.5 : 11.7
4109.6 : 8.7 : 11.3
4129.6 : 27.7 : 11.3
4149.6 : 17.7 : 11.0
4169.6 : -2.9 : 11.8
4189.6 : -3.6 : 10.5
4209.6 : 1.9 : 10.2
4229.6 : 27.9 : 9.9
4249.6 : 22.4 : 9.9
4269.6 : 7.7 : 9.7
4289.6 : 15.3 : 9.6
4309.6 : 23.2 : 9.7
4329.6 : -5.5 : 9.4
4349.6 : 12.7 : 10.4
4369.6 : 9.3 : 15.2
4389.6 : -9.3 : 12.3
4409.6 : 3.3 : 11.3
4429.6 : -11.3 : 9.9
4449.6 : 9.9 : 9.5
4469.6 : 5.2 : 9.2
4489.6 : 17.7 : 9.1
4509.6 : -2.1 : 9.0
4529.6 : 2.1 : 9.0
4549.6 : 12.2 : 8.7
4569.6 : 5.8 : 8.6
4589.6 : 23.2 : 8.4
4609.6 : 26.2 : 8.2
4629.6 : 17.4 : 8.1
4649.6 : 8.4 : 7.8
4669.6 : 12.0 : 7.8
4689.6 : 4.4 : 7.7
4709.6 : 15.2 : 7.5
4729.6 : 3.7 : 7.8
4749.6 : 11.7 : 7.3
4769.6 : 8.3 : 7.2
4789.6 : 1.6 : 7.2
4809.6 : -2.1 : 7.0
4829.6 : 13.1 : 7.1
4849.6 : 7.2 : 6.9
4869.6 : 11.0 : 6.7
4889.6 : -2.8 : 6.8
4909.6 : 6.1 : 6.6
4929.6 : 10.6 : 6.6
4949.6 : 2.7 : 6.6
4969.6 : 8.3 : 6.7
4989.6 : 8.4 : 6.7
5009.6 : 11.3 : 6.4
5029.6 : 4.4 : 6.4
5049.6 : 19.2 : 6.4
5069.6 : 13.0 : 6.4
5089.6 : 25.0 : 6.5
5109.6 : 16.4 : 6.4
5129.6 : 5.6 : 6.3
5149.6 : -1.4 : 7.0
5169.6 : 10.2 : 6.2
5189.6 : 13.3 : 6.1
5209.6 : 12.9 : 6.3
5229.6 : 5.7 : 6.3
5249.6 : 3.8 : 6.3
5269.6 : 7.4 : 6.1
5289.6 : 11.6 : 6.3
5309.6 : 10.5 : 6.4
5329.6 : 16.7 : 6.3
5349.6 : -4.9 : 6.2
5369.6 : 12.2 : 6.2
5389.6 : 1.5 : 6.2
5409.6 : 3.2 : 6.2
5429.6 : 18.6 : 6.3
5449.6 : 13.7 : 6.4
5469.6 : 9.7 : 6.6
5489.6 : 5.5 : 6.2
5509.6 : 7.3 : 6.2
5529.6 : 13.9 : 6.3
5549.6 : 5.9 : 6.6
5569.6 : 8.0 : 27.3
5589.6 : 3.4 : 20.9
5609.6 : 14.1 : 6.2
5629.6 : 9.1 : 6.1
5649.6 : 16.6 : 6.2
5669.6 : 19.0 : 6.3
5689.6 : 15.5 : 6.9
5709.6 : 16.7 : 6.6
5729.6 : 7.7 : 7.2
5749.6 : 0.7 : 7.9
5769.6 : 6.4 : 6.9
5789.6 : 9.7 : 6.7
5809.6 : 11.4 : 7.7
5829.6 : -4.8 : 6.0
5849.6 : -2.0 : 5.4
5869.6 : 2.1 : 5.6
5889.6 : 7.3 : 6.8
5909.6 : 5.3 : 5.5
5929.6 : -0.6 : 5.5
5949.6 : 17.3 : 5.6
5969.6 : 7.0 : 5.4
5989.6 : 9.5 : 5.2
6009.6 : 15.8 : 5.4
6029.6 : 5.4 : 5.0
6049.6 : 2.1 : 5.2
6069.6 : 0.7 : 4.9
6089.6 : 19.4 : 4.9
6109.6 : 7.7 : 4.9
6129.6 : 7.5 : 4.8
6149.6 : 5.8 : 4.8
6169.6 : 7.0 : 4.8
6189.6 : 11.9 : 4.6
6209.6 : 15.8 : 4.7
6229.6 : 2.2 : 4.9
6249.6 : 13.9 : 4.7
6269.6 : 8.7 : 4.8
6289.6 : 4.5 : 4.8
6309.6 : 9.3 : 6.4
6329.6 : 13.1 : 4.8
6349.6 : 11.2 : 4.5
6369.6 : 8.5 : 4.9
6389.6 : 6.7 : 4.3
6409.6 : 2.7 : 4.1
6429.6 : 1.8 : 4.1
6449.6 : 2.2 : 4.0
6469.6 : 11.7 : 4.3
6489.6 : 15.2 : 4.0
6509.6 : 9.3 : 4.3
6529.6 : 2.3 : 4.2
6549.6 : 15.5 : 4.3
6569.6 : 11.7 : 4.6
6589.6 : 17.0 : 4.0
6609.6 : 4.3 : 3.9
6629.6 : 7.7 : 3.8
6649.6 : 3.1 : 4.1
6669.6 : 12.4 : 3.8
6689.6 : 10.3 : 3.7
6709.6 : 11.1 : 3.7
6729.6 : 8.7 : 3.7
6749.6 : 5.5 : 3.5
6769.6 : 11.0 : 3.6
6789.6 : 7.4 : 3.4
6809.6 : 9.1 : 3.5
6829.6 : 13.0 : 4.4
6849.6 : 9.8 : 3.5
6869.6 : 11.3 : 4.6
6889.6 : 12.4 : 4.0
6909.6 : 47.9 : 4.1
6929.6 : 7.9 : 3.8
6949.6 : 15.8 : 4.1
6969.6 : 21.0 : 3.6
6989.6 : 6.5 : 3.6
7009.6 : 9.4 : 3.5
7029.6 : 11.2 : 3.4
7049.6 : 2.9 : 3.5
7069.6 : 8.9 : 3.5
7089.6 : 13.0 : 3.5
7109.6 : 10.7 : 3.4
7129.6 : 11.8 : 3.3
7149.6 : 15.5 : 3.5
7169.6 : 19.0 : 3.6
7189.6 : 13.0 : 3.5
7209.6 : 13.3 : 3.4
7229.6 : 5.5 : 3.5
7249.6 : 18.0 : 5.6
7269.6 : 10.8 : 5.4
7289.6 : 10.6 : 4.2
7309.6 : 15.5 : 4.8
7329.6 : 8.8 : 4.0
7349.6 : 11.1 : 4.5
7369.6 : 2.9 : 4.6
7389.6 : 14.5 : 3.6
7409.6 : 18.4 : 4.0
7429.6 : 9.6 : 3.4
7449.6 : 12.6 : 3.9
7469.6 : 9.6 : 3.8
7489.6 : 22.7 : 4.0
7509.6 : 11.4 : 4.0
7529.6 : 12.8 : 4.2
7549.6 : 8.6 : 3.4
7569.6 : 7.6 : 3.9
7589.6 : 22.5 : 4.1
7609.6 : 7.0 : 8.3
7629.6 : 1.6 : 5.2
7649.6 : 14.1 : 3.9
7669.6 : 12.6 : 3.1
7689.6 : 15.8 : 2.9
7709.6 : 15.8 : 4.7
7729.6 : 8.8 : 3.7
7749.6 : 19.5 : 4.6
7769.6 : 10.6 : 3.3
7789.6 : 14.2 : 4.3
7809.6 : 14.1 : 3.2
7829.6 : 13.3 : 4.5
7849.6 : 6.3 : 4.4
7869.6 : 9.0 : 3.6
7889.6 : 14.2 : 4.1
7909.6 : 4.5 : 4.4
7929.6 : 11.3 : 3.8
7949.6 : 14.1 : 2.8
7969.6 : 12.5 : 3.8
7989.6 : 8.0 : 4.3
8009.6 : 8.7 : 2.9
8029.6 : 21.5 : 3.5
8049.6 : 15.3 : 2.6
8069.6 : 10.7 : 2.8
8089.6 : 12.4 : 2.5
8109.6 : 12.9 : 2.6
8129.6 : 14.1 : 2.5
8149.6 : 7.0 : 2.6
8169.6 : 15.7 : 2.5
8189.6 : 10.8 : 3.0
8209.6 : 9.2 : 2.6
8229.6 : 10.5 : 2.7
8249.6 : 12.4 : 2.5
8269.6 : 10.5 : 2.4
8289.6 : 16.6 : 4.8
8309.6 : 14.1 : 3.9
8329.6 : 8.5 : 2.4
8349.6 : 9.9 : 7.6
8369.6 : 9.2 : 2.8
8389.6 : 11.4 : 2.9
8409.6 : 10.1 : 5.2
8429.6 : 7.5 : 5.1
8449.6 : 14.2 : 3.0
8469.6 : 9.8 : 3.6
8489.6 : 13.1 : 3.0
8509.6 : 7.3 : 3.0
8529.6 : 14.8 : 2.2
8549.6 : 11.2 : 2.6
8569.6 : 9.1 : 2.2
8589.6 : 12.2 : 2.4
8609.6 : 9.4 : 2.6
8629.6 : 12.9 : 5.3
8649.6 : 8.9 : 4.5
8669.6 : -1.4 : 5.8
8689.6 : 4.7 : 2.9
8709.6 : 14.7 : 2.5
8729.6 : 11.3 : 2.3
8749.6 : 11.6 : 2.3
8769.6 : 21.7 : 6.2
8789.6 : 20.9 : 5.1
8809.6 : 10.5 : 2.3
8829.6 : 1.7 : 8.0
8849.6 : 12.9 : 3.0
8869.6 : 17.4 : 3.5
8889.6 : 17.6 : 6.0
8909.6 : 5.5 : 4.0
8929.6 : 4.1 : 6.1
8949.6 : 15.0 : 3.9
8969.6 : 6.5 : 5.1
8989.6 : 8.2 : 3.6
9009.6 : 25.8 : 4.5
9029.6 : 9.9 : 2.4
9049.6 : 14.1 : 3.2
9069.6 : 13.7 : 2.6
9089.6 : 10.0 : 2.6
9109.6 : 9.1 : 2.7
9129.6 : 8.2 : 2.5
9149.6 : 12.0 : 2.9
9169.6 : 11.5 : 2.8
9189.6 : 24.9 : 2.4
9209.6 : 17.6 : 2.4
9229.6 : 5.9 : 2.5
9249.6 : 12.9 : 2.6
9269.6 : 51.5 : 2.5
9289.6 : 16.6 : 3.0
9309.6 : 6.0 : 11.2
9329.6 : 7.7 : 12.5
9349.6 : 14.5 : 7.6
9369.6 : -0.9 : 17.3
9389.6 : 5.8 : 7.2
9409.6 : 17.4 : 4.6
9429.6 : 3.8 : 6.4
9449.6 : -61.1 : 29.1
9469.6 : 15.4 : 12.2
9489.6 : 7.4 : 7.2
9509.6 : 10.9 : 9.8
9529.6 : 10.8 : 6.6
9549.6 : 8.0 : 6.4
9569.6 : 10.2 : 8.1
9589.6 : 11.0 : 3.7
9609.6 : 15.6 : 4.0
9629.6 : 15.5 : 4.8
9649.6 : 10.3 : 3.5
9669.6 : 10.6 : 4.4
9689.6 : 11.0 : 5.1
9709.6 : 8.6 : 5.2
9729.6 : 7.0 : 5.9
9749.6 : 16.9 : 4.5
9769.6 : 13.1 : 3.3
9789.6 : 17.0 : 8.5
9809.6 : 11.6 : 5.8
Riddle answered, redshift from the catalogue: 0.852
